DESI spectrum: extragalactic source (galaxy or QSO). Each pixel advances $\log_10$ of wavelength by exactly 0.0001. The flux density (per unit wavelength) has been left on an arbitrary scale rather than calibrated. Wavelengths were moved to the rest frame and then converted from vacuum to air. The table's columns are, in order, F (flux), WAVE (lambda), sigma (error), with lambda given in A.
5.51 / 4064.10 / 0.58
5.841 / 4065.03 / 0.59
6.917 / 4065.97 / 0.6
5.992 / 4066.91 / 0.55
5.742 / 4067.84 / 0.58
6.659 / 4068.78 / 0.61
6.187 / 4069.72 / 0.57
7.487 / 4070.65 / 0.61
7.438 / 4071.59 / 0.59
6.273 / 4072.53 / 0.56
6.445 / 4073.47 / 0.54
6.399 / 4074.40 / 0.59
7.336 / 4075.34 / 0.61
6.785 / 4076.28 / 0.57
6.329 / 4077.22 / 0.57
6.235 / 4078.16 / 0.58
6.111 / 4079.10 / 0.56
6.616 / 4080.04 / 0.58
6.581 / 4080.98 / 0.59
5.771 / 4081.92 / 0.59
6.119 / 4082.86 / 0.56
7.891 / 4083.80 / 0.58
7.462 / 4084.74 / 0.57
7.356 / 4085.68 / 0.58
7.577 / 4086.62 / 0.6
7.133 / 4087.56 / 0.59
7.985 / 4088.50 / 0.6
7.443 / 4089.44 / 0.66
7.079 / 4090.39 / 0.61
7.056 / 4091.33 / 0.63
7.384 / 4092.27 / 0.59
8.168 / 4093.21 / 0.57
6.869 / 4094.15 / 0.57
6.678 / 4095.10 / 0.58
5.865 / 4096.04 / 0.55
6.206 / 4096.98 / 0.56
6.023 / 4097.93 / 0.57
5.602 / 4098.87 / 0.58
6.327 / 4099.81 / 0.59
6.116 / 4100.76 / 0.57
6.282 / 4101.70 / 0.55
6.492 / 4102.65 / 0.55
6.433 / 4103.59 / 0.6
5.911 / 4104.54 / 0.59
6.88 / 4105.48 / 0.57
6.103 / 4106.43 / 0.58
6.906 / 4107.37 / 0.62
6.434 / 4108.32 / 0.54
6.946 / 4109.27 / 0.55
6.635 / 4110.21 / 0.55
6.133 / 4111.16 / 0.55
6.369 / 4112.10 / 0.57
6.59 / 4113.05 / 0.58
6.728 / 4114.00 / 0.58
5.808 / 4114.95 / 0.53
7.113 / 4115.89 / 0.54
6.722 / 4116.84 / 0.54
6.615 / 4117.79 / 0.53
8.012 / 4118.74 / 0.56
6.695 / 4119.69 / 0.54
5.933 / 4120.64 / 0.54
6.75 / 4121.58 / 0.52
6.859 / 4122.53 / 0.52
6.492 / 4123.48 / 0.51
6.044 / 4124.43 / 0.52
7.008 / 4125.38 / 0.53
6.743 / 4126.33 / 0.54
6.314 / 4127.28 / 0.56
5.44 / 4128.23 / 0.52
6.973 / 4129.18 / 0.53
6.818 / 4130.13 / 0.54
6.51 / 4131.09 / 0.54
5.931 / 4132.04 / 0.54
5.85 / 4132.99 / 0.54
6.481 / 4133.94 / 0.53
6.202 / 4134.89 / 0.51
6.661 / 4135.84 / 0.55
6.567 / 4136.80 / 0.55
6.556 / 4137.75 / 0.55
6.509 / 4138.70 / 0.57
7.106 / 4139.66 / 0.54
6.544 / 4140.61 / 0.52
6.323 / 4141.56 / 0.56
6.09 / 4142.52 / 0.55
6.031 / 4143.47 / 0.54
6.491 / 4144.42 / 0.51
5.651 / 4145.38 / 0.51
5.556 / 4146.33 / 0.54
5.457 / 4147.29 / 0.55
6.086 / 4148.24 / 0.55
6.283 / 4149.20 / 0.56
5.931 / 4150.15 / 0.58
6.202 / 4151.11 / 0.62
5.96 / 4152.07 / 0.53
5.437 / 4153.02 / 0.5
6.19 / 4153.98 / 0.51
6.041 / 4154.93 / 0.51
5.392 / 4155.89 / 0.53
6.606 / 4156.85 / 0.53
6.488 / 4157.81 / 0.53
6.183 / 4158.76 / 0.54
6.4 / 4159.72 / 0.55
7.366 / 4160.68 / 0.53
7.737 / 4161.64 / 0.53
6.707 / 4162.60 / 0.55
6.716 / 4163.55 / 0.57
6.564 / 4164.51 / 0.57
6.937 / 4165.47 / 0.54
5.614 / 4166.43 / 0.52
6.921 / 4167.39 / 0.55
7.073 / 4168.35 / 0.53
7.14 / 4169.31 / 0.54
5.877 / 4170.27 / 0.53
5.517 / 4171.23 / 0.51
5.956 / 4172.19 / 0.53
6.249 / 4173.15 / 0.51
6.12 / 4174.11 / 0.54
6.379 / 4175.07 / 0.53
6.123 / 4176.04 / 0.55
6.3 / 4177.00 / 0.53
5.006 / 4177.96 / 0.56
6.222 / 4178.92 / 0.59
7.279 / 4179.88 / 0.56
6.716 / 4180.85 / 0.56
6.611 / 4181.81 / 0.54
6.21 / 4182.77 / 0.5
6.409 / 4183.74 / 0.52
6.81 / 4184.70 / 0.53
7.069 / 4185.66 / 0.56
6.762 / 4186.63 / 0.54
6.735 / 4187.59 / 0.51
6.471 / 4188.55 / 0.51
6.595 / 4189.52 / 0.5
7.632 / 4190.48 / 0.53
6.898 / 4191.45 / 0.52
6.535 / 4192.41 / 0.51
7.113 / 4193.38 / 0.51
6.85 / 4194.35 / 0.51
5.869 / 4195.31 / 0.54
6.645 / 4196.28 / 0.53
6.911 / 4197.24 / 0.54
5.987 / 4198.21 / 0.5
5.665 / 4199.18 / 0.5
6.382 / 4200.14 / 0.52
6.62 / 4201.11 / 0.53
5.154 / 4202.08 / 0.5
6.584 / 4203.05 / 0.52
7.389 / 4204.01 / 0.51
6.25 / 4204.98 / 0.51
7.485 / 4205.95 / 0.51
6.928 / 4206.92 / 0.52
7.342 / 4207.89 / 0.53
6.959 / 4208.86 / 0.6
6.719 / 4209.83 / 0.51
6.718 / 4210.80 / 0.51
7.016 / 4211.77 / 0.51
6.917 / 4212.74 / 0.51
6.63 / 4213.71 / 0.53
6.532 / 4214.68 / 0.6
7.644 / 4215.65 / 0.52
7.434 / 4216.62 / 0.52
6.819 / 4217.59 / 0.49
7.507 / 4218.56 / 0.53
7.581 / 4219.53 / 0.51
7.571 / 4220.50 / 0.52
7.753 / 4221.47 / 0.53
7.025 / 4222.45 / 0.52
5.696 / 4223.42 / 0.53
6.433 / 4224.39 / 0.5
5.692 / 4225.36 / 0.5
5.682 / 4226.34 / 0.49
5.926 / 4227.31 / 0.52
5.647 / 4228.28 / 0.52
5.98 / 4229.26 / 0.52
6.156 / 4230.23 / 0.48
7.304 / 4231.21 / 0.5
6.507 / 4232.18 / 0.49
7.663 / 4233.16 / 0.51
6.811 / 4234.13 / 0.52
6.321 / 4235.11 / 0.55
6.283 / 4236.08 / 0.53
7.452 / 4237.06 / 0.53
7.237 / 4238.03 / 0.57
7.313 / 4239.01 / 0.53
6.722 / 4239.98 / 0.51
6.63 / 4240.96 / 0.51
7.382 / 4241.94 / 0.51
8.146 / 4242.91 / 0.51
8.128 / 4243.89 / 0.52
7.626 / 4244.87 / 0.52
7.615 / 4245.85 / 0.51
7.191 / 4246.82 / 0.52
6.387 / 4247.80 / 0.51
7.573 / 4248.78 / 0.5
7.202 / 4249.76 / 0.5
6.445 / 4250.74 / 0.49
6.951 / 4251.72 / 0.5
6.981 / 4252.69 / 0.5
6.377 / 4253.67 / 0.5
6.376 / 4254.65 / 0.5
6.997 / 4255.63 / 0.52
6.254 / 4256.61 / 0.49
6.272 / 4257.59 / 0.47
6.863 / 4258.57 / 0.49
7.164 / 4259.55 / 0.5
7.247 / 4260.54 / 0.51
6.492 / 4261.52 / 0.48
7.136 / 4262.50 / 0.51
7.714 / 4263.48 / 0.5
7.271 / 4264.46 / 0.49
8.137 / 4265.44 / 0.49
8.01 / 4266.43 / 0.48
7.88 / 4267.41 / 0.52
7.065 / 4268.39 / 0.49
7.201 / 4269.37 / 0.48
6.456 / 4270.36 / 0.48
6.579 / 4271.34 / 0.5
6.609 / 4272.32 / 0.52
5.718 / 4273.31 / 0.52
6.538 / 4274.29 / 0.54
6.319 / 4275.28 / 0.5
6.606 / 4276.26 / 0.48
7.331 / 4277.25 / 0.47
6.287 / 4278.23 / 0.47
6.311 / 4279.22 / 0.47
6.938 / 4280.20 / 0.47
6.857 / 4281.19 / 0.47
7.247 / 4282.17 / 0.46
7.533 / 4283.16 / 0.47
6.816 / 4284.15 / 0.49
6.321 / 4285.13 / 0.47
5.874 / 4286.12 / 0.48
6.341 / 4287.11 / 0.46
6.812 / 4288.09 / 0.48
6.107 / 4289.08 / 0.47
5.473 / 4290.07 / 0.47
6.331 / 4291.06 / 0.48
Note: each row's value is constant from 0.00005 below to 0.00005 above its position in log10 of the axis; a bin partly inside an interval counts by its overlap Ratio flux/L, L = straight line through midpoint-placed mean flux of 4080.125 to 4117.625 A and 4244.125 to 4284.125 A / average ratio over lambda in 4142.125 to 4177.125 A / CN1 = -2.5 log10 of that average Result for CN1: 0.09 mag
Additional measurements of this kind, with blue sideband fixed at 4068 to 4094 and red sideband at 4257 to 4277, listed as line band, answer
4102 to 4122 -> 0.06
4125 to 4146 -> 0.09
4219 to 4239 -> 0.05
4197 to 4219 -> 0.03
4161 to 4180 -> 0.09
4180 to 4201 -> 0.05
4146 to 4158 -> 0.16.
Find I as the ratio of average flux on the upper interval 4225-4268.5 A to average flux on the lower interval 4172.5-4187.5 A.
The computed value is 1.1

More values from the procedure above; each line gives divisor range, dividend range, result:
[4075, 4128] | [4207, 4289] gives 1.03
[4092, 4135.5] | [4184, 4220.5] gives 1.04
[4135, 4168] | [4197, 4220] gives 1.07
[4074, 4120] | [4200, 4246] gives 1.02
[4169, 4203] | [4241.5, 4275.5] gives 1.10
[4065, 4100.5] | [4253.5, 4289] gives 1.01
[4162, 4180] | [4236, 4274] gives 1.11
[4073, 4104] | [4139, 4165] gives 0.93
